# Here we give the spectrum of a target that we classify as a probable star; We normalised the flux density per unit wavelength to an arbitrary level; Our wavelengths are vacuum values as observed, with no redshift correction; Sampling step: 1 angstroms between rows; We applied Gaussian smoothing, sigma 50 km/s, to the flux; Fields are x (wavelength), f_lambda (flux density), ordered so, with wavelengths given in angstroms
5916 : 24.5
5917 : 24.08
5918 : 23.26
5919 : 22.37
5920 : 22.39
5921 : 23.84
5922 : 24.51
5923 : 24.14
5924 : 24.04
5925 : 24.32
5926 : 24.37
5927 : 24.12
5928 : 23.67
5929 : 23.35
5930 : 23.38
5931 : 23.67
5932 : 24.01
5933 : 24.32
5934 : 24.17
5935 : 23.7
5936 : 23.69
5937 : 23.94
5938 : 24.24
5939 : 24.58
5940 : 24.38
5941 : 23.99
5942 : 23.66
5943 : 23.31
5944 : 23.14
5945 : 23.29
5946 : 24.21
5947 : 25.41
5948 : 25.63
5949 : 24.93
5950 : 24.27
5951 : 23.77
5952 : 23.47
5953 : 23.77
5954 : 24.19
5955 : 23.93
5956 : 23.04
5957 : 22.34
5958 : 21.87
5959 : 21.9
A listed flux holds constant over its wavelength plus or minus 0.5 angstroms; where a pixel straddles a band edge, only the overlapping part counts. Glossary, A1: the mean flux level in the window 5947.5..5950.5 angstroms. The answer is 24.9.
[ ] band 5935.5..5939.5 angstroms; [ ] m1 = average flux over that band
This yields 24.1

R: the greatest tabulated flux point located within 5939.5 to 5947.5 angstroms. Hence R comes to 25.41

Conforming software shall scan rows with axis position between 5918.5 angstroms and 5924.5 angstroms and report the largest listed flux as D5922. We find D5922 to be 24.51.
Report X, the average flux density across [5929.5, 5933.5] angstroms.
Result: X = 23.8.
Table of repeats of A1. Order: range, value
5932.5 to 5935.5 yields 24.1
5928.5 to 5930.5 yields 23.4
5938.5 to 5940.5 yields 24.5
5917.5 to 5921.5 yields 23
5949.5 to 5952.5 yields 23.8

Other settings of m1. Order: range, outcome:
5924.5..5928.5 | 24.1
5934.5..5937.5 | 23.8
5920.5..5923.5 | 24.2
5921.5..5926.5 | 24.3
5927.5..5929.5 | 23.5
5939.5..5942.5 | 24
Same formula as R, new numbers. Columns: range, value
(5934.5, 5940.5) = 24.58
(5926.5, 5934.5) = 24.32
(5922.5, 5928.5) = 24.37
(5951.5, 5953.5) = 23.77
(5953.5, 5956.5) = 24.19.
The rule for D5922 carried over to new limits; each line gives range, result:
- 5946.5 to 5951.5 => 25.63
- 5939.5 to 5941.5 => 24.38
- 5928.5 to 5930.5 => 23.38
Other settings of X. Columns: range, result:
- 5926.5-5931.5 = 23.6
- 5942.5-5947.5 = 23.9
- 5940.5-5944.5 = 23.5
